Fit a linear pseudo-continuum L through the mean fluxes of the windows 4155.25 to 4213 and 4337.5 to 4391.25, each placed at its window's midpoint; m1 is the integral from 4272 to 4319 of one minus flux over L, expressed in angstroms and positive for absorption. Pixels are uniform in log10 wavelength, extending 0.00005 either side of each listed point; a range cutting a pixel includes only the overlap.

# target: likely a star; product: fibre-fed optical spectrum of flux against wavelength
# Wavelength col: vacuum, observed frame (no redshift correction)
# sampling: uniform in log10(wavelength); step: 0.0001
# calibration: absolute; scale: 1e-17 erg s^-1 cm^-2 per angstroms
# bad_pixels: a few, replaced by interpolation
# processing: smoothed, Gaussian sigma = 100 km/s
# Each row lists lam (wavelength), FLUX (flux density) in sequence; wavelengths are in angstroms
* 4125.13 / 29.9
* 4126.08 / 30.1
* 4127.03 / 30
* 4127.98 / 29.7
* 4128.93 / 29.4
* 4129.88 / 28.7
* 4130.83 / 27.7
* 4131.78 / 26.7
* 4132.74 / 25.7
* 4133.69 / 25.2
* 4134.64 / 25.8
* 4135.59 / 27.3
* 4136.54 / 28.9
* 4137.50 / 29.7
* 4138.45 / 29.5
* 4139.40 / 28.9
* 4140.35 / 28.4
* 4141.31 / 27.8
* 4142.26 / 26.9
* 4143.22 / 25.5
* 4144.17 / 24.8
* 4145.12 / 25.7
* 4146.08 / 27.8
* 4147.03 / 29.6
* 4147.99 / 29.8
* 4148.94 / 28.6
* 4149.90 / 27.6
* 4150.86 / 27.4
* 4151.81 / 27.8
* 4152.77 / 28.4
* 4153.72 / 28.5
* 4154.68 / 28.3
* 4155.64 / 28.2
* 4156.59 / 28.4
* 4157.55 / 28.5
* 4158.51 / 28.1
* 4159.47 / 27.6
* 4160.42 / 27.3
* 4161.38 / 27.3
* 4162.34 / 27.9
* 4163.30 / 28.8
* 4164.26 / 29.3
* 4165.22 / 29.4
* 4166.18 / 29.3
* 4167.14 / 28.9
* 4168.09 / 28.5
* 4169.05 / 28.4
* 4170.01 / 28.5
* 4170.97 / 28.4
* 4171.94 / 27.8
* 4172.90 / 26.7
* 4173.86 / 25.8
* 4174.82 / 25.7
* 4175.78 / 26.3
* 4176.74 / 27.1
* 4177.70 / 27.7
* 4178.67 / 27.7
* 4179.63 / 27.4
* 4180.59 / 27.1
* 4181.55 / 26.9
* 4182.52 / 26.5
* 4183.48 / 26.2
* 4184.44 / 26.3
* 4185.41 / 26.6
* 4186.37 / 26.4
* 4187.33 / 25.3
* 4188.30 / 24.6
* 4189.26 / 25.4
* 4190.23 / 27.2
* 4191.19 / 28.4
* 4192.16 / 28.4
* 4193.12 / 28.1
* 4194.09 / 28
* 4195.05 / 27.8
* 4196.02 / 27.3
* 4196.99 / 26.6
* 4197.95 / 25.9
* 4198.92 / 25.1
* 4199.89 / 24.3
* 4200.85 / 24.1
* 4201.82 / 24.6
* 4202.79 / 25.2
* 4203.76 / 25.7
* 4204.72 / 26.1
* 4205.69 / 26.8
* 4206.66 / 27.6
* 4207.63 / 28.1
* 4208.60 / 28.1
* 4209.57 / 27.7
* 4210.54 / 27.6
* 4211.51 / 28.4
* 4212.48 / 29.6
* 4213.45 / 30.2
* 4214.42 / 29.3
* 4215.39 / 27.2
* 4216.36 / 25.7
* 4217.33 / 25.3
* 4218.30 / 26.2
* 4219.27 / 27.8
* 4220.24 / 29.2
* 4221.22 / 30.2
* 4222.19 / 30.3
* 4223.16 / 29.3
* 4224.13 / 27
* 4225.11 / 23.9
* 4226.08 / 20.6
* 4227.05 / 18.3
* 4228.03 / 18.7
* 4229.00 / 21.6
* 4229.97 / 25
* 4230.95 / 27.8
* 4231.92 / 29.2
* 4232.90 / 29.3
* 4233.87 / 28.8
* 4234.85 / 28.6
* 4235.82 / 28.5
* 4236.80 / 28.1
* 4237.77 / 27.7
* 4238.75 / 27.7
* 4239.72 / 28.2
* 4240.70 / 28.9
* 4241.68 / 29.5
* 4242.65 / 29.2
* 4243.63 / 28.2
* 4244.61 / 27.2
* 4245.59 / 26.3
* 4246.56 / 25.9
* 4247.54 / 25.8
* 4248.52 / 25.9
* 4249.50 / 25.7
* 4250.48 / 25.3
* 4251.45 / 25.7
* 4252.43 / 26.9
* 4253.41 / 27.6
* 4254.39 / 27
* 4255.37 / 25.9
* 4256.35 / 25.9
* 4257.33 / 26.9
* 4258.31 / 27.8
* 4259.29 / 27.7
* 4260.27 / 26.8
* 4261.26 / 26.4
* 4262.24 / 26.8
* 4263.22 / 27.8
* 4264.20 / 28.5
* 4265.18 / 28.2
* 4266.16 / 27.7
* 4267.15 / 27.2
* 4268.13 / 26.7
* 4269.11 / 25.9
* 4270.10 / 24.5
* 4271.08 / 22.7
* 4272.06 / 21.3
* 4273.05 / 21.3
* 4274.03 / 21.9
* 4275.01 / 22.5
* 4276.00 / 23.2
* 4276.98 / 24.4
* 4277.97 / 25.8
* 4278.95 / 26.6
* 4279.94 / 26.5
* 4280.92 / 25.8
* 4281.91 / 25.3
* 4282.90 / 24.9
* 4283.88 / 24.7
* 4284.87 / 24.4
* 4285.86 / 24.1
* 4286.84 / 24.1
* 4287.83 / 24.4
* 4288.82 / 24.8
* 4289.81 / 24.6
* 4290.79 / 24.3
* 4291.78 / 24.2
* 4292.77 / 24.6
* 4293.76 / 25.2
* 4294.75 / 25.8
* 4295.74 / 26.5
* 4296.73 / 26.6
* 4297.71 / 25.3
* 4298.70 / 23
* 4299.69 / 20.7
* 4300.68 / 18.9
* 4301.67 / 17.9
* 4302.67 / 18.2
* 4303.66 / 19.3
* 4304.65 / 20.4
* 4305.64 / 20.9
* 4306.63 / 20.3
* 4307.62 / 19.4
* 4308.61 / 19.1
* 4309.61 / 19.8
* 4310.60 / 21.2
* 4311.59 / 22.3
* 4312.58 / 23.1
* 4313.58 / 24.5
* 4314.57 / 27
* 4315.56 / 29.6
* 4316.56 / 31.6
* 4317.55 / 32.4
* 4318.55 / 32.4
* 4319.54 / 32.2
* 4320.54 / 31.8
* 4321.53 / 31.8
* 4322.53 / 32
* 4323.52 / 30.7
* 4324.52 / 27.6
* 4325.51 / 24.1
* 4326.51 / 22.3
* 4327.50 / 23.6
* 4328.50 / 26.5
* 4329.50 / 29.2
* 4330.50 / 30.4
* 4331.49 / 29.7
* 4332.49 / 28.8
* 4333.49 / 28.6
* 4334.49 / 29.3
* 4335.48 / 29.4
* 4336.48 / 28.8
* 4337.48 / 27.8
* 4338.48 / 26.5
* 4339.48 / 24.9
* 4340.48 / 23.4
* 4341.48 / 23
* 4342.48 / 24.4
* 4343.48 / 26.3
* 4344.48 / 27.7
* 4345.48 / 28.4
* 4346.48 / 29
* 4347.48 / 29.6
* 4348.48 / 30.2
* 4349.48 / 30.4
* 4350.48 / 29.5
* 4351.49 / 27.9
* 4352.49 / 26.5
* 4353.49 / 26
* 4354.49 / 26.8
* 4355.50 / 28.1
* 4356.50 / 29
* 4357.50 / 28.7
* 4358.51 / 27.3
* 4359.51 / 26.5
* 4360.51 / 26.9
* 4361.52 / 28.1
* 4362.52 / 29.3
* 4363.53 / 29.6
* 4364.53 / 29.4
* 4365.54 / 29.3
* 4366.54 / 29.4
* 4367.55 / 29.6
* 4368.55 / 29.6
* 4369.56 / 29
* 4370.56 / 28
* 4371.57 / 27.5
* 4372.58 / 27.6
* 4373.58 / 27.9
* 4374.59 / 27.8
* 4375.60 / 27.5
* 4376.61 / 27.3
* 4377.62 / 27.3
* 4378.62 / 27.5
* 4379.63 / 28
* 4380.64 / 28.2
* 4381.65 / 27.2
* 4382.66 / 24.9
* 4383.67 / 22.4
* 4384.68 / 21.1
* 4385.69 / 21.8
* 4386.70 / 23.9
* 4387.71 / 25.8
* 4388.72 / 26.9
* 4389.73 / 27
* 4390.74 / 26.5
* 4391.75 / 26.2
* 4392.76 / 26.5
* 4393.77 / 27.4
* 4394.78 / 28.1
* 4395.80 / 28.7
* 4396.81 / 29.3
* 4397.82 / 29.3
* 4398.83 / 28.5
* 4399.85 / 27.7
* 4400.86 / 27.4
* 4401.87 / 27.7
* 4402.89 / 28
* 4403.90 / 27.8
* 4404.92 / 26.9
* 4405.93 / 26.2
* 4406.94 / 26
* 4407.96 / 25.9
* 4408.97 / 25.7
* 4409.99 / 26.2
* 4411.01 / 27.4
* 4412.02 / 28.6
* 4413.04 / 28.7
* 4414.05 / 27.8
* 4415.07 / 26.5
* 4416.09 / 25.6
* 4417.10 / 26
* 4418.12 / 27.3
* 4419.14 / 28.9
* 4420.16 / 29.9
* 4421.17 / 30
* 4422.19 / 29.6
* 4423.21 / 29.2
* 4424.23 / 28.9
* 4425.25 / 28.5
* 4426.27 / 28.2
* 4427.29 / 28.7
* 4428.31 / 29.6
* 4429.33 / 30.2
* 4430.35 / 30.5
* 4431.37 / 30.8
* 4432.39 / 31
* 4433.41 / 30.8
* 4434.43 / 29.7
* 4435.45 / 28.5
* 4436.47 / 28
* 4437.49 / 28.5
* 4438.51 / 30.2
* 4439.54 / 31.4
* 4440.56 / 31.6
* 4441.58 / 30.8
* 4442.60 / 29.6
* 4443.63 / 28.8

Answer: 5.78 angstroms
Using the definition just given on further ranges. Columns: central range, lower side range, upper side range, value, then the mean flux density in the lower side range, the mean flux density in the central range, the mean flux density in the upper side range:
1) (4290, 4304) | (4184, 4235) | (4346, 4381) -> 2.33 angstroms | 26.6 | 23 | 28.3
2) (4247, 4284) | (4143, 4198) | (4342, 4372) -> 2.87 angstroms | 27.5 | 25.7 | 28.3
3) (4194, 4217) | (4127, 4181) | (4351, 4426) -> 0.69 angstroms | 27.8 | 26.9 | 27.5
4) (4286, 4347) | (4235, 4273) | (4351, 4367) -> 4.37 angstroms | 26.8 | 25.6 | 28.1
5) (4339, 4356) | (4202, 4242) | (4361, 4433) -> 0.20 angstroms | 27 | 27.2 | 27.7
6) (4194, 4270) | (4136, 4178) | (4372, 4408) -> 2.01 angstroms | 28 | 26.8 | 26.8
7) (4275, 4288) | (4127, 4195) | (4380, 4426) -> 1.19 angstroms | 27.6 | 24.8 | 27.1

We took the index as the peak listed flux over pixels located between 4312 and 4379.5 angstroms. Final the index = 32.4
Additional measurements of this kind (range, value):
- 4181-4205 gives 28.4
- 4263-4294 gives 28.5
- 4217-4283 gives 30.3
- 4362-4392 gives 29.6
